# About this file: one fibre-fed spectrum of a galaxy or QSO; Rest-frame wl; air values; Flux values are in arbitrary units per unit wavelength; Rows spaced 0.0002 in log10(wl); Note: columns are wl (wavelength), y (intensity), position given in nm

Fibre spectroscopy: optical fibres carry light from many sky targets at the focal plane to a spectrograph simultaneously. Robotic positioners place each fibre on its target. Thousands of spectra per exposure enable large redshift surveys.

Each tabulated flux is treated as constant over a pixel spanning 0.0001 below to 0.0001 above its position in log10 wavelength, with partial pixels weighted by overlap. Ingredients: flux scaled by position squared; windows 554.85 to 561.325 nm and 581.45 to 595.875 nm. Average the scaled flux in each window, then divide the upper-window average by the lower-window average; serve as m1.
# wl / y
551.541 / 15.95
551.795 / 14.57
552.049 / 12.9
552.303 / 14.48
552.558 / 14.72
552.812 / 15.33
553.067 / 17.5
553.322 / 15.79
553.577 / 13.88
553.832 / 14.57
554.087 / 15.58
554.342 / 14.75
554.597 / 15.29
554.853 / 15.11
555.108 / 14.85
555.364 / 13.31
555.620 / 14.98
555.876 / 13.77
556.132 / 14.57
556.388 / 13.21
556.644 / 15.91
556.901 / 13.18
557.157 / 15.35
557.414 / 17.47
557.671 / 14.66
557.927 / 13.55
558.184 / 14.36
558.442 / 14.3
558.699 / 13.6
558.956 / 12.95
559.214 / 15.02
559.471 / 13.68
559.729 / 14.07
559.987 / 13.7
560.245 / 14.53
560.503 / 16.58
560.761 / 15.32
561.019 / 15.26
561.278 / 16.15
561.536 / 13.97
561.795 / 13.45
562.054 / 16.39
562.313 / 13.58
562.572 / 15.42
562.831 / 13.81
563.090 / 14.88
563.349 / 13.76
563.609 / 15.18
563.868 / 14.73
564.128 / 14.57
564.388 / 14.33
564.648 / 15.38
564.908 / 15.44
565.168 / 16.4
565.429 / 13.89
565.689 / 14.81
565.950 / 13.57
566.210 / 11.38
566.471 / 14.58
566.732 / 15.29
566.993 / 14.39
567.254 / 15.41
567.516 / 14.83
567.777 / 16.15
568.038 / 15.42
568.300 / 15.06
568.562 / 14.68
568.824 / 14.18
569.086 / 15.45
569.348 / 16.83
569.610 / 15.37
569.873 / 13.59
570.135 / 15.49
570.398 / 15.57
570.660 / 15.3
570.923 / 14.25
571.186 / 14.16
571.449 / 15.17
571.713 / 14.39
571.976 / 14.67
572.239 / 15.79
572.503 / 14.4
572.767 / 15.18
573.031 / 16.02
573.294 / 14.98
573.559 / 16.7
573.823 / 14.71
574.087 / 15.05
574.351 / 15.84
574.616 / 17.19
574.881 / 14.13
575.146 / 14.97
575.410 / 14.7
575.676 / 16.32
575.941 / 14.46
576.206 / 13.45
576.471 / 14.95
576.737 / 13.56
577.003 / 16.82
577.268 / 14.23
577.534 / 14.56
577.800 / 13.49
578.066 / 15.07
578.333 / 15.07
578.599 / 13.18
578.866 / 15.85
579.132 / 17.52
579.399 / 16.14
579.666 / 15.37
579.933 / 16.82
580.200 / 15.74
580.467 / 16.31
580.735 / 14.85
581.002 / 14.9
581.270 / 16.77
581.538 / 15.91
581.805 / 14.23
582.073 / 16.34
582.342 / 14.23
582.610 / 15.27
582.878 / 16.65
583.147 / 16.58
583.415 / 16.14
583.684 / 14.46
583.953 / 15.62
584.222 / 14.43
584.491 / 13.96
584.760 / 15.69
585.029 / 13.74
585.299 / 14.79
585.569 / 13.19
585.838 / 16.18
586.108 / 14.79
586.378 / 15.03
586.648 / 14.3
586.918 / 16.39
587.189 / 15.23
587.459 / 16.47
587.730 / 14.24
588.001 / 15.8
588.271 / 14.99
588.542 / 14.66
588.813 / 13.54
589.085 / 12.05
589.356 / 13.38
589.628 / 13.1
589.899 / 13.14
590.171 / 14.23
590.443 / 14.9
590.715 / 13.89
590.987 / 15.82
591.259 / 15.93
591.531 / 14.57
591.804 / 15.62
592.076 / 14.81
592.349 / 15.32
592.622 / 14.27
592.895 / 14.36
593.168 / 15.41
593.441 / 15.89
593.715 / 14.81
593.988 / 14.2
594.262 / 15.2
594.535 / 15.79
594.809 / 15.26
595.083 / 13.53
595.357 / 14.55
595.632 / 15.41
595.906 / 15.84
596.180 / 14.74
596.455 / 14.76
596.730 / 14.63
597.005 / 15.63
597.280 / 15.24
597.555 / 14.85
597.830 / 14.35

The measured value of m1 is 1.14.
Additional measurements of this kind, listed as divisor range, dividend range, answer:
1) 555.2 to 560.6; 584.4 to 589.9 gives 1.12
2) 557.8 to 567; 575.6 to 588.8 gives 1.12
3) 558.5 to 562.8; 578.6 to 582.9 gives 1.16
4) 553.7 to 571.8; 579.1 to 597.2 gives 1.12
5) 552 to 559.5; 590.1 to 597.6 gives 1.17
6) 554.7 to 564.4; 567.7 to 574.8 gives 1.09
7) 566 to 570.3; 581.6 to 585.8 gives 1.07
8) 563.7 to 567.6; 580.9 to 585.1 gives 1.12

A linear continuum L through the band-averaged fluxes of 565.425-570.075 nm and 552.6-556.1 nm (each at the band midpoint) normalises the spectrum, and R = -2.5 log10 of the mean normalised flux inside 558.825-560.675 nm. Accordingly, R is 0.04 mag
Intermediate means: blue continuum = 15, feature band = 14.4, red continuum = 14.8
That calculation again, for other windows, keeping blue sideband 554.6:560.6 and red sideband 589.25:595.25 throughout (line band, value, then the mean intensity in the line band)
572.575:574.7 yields -0.08 mag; 15.6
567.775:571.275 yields -0.04 mag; 15.1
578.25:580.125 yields -0.08 mag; 15.7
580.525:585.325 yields -0.05 mag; 15.3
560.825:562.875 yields -0.02 mag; 14.8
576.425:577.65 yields -0.02 mag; 14.8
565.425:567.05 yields 0.04 mag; 14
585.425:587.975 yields -0.03 mag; 15.1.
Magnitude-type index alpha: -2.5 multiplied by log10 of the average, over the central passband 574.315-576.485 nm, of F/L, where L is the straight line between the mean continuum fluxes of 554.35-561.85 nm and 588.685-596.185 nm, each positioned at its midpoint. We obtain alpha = -0.04 mag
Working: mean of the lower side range 14.6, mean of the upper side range 14.6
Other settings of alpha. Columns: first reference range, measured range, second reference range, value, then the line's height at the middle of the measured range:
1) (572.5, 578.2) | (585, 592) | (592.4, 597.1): 0.03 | 15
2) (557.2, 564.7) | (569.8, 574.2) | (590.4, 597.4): -0.02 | 14.8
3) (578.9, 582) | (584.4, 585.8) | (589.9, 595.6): 0.08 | 15.5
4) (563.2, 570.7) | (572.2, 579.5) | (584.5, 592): -0.03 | 14.8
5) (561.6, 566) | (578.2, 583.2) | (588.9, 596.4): -0.07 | 14.7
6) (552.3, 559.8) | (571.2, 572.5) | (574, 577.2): 0.01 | 15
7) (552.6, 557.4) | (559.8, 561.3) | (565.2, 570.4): -0.02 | 14.9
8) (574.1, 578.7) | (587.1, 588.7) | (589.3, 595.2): -0.03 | 14.8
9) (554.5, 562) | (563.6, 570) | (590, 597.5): -0.01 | 14.7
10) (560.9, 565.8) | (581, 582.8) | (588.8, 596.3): -0.05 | 14.7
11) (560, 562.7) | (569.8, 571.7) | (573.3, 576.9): 0.02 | 15.1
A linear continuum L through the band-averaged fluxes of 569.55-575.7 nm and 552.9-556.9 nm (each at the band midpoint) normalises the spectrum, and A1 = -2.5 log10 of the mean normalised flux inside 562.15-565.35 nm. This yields 0.01 mag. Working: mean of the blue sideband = 14.8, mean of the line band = 14.8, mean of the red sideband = 15.1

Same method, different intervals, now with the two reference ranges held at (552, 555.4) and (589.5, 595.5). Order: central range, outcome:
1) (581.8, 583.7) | -0.059 mag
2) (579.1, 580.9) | -0.084 mag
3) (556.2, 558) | 0.010 mag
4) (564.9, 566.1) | 0.014 mag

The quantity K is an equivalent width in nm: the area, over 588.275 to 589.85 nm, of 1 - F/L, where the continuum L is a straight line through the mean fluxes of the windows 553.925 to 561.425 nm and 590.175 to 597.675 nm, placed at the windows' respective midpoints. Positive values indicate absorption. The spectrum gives 0.156 nm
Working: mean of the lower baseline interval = 14.7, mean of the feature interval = 13.5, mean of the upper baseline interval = 15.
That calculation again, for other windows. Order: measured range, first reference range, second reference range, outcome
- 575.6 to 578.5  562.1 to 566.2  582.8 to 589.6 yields 0.01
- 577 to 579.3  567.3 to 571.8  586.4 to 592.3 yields -0.02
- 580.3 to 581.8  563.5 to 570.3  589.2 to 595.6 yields -0.09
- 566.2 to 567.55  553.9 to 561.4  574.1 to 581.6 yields 0.04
